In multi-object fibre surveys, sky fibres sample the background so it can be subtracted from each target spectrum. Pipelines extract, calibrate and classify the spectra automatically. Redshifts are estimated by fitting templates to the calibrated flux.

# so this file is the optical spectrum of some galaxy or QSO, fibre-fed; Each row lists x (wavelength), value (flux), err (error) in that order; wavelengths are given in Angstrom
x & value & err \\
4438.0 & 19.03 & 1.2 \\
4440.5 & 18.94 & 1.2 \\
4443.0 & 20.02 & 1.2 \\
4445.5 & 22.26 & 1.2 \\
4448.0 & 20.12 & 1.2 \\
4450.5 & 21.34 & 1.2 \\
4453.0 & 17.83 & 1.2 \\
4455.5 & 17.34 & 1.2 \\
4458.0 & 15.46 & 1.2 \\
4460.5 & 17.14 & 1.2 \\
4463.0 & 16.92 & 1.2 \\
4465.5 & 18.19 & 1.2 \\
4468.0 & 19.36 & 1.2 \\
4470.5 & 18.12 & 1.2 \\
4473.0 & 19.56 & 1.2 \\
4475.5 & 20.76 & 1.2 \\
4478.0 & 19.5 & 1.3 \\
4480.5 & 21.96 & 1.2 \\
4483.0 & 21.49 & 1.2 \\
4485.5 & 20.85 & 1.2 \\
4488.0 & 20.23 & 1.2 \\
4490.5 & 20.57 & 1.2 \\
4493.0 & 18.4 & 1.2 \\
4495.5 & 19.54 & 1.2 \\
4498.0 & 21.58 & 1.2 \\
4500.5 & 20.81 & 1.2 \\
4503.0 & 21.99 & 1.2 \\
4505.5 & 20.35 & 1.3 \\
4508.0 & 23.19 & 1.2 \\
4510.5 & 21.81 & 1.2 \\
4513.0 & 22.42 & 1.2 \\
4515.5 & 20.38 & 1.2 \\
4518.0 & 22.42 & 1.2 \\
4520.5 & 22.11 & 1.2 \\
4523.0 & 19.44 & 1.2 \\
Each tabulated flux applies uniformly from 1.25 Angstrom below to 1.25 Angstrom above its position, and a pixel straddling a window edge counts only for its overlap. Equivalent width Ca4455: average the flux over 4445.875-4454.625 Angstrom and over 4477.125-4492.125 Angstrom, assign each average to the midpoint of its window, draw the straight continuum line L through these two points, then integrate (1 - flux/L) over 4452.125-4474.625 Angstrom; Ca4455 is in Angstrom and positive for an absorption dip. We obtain 2.7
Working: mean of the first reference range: 19.9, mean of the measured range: 17.8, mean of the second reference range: 20.7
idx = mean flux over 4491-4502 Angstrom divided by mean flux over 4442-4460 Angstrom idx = 1.06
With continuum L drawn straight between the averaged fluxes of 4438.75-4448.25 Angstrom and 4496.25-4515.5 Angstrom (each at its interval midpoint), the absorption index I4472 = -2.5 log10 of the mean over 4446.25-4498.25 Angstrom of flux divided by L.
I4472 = 0.08 mag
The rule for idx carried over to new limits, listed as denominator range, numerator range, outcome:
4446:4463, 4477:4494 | 1.12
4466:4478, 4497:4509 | 1.11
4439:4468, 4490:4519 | 1.13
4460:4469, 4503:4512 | 1.22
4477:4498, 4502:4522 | 1.07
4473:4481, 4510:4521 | 1.07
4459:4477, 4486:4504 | 1.10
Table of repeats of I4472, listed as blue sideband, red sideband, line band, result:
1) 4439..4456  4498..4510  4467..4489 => 0.03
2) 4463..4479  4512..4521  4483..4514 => -0.01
